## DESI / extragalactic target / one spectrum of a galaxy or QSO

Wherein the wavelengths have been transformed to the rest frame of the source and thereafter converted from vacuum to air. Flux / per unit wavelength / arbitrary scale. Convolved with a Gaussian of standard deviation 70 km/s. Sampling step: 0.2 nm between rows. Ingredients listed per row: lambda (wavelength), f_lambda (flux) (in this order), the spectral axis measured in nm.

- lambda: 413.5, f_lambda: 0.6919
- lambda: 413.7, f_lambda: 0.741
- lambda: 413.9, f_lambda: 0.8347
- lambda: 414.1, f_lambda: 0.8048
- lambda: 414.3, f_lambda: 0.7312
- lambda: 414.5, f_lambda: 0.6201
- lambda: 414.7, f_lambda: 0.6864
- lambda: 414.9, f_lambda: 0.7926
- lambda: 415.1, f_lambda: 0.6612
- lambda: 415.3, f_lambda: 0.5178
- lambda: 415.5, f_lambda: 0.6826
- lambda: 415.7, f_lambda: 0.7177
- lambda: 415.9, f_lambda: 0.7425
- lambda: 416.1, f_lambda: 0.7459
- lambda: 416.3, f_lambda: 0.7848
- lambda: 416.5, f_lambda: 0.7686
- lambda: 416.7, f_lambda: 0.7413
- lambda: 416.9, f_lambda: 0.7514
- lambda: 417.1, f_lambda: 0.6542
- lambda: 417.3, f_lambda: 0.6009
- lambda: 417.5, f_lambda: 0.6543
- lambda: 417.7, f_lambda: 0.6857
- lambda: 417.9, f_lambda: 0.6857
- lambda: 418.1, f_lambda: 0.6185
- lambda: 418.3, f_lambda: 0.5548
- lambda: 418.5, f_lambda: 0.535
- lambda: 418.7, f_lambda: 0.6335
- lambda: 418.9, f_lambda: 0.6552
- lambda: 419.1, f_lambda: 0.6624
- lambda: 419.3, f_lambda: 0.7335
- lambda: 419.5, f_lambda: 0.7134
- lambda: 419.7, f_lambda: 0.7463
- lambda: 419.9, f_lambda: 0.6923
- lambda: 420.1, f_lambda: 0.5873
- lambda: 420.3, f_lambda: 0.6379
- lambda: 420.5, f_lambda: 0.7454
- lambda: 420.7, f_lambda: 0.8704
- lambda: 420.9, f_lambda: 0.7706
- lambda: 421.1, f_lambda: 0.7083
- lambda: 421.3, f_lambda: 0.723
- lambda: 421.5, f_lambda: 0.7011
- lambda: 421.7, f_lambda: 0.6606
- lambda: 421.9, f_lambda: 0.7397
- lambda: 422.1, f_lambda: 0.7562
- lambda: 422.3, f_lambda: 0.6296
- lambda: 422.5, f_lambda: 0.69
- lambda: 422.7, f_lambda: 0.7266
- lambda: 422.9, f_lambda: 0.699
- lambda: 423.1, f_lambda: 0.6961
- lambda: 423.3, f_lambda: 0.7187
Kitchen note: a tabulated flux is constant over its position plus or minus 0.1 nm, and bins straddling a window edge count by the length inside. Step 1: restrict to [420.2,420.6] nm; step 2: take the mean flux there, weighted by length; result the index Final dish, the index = 0.692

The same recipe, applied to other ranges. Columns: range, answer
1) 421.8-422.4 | 0.708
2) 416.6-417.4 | 0.687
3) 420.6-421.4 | 0.768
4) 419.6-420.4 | 0.666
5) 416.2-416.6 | 0.777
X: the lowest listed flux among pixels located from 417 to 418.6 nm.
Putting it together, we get 0.535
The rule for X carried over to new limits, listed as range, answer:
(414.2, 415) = 0.6201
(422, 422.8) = 0.6296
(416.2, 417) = 0.7413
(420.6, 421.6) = 0.7011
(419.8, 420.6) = 0.5873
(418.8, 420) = 0.6552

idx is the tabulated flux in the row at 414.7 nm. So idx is 0.6864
